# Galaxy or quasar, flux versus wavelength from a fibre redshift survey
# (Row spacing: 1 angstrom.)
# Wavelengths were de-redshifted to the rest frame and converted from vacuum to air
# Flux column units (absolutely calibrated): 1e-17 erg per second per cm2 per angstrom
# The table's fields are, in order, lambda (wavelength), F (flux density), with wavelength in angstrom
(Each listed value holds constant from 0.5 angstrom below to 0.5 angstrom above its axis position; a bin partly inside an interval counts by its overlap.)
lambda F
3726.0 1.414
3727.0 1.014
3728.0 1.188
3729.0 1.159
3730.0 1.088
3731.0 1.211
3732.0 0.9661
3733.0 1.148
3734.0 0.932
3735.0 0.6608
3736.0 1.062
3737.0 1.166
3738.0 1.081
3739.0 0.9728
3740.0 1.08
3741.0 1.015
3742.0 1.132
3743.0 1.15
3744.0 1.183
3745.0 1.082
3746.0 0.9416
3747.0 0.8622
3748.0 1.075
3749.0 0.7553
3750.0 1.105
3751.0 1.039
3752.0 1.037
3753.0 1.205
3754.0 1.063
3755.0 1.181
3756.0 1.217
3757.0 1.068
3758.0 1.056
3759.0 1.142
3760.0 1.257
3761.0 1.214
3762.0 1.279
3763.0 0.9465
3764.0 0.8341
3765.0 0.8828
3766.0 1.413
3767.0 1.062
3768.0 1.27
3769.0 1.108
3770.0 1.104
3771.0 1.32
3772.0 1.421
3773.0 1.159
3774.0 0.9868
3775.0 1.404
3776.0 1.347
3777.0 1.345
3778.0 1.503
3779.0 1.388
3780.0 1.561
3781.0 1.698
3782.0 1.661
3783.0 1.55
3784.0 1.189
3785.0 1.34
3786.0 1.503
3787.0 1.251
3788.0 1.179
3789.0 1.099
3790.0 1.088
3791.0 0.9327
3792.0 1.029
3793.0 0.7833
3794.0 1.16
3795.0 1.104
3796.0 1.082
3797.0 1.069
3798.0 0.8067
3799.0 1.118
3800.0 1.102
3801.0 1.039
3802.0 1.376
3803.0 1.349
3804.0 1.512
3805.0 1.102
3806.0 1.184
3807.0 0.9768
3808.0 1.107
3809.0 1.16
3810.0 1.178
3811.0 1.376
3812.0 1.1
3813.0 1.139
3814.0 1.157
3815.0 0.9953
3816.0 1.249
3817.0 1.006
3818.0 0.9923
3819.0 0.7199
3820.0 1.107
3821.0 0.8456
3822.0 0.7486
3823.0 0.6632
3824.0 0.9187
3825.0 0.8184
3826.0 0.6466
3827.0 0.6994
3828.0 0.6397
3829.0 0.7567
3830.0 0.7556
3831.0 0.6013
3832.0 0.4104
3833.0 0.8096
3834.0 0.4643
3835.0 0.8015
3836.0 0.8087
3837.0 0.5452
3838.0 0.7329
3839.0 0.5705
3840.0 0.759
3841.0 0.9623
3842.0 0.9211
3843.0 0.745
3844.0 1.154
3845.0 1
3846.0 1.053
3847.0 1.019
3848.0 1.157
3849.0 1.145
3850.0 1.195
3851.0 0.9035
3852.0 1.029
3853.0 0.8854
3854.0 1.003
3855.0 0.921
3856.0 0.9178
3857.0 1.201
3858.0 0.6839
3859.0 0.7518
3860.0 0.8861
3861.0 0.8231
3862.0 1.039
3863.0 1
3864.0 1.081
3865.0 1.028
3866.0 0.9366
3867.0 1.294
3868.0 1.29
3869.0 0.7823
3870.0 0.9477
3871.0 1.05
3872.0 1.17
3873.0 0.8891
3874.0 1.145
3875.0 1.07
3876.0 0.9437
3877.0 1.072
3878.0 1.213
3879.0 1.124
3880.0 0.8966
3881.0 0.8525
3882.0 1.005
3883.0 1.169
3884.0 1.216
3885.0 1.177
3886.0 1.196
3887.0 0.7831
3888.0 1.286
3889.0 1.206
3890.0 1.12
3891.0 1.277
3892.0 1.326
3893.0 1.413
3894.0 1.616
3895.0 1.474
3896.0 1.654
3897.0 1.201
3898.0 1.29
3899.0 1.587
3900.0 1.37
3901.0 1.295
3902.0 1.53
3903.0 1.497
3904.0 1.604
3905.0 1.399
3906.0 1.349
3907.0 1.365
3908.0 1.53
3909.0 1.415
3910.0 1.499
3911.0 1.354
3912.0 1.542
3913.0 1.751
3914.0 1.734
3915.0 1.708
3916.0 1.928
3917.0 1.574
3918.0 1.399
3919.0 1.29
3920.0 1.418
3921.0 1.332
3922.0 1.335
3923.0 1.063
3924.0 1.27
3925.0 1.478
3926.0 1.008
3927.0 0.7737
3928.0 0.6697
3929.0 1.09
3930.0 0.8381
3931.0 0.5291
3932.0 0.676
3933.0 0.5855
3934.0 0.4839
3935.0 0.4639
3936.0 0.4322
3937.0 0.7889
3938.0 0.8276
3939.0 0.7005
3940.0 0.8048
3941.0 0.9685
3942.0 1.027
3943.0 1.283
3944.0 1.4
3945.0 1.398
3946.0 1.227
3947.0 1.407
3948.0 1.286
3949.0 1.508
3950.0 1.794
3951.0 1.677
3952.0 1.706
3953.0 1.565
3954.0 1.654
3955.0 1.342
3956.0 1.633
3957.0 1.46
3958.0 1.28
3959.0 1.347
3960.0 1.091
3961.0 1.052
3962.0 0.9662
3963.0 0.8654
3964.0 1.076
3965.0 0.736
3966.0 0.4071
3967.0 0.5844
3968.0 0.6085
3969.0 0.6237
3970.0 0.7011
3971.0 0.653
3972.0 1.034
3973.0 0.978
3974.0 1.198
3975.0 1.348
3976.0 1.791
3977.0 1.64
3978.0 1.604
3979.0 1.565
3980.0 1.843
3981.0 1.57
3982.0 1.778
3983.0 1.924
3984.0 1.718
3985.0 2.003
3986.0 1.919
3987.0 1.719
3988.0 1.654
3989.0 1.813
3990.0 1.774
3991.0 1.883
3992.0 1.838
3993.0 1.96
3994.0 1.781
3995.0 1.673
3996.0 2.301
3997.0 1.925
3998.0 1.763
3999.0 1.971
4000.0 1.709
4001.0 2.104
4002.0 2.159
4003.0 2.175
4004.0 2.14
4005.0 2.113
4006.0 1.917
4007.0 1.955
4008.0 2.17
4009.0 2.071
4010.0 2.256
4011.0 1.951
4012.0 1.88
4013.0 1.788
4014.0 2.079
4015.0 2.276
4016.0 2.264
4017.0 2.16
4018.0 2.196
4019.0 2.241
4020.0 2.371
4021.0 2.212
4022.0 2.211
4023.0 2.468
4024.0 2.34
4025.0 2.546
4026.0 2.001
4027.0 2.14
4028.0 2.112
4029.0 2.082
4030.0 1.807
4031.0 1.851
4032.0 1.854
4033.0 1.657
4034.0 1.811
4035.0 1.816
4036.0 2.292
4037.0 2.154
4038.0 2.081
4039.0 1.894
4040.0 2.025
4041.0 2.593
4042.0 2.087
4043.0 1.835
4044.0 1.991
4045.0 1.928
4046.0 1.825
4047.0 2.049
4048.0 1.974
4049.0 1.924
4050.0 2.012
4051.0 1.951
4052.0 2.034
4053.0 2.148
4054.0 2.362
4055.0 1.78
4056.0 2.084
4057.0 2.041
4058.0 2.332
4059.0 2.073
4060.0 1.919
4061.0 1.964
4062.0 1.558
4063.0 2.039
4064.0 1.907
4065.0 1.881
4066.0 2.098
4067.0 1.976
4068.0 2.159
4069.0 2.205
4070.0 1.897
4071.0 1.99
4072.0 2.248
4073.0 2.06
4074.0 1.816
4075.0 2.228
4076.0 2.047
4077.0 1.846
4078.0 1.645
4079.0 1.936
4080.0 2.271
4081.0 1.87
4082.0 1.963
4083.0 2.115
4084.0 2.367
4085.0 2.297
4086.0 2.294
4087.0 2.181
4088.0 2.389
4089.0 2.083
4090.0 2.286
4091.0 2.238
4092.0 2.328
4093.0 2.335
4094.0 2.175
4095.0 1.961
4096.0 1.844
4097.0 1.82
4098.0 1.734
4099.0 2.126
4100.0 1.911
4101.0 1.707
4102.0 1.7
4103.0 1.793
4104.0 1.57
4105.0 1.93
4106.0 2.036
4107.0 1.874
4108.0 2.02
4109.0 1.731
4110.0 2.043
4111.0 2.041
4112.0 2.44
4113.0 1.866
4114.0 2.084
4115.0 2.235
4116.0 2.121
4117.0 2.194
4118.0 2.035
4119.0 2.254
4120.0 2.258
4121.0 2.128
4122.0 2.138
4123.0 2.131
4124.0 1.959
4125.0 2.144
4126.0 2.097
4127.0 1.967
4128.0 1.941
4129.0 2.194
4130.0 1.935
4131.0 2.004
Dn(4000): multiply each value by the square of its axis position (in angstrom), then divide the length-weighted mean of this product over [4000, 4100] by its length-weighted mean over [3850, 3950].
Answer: 1.9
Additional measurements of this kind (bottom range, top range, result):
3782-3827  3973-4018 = 1.91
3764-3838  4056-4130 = 2.21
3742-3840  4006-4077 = 2.19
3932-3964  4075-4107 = 1.89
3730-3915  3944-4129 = 1.89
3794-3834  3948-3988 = 1.48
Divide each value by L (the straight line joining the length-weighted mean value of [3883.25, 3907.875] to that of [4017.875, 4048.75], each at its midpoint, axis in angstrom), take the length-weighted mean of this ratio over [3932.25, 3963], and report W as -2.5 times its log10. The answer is 0.366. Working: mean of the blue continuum 1.34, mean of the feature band 1.16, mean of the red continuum 2.08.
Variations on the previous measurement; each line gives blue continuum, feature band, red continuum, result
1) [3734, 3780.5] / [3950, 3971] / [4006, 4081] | 0.496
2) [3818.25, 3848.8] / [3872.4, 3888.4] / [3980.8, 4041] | 0.056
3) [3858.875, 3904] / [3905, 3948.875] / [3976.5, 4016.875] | 0.229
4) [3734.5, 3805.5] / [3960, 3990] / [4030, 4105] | 0.332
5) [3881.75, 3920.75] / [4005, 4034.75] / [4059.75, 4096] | -0.133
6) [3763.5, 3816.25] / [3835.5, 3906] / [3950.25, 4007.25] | 0.230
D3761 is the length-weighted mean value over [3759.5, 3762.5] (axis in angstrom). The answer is 1.25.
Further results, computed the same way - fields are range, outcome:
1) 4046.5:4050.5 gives 1.99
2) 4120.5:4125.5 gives 2.1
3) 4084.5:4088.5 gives 2.29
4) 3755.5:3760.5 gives 1.15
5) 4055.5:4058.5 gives 2.15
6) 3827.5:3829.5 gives 0.698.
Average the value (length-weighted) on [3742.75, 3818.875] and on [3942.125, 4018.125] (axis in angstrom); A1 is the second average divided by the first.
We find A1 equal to 1.37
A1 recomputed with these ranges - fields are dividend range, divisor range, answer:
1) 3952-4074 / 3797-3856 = 1.92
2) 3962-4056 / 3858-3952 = 1.54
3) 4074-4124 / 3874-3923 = 1.53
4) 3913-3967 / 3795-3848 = 1.23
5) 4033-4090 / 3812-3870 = 2.27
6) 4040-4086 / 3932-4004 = 1.48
